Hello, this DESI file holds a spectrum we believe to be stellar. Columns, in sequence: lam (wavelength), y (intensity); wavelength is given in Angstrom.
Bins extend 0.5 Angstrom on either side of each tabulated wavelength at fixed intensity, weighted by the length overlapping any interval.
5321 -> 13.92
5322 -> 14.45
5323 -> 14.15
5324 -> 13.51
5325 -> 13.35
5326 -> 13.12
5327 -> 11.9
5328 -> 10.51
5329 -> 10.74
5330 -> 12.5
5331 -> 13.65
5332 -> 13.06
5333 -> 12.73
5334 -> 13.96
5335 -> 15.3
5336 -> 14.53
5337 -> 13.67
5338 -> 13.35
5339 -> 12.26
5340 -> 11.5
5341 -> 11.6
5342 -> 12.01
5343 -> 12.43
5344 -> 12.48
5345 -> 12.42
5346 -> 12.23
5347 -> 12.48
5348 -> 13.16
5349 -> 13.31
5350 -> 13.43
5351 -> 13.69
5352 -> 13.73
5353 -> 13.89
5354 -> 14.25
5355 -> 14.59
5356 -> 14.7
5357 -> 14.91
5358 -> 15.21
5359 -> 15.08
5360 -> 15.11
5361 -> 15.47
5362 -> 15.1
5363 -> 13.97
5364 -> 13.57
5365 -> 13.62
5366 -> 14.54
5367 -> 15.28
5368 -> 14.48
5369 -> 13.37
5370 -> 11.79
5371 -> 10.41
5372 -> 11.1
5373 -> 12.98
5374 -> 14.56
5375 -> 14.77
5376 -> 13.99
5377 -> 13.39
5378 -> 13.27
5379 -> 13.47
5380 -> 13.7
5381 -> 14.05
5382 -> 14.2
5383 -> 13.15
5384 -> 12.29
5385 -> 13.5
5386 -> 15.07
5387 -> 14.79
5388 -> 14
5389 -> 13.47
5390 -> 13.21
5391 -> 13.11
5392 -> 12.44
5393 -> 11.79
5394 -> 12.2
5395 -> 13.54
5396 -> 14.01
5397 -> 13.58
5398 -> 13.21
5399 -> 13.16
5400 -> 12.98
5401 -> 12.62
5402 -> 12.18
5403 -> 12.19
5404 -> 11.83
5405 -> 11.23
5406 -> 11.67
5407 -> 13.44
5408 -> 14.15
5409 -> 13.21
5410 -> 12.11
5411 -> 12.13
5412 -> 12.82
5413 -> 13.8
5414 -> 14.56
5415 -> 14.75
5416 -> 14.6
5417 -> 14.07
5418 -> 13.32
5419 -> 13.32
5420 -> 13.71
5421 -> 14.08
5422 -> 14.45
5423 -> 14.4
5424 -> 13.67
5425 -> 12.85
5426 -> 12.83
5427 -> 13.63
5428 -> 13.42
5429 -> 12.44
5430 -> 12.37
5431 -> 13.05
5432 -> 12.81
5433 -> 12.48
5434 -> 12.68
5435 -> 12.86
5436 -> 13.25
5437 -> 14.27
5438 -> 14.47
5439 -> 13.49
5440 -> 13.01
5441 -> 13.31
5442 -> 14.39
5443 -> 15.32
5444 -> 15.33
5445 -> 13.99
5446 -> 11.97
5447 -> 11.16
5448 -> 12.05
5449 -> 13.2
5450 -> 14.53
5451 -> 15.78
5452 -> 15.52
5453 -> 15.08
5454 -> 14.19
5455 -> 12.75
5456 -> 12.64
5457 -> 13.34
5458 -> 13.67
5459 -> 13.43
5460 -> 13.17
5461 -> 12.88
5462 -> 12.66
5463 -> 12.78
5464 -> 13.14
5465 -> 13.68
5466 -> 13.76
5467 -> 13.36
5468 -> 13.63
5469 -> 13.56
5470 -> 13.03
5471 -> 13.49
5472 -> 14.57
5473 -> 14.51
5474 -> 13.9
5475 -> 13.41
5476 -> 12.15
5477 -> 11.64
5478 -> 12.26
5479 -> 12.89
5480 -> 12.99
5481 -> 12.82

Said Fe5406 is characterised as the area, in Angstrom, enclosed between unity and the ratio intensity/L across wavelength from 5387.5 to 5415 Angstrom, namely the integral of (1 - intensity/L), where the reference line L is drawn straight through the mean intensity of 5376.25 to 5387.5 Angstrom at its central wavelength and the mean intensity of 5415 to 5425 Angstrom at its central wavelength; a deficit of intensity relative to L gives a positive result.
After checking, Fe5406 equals 1.8 Angstrom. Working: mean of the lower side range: 13.7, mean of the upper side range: 13.9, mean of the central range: 12.9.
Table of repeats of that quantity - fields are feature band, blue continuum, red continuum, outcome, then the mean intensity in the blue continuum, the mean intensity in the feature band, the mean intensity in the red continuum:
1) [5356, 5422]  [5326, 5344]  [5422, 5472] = -2.23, 12.7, 13.5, 13.5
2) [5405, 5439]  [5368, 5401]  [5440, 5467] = 0.23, 13.3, 13.4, 13.6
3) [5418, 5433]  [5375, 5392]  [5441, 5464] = 0.33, 13.7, 13.3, 13.6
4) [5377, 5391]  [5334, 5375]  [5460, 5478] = -0.20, 13.6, 13.7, 13.3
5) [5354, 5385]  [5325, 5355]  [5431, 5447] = -1.84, 12.9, 13.9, 13.5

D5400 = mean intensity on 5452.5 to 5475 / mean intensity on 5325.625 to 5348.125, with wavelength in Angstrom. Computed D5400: 1.07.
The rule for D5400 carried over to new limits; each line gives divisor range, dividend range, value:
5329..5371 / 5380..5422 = 0.98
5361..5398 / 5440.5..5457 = 1.02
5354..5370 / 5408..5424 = 0.94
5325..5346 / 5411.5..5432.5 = 1.07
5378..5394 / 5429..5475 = 1.01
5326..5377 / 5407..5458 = 1.01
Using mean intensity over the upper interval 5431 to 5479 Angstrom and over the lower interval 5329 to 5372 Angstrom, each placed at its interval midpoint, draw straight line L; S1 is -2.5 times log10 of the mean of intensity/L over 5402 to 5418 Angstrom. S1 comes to 0.03 mag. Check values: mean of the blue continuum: 13.5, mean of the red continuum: 13.4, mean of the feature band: 13.1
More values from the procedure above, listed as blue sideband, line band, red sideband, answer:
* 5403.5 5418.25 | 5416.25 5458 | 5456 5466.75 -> -0.03 mag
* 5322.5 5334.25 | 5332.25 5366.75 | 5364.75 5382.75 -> -0.05 mag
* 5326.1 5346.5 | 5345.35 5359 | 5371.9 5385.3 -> -0.07 mag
